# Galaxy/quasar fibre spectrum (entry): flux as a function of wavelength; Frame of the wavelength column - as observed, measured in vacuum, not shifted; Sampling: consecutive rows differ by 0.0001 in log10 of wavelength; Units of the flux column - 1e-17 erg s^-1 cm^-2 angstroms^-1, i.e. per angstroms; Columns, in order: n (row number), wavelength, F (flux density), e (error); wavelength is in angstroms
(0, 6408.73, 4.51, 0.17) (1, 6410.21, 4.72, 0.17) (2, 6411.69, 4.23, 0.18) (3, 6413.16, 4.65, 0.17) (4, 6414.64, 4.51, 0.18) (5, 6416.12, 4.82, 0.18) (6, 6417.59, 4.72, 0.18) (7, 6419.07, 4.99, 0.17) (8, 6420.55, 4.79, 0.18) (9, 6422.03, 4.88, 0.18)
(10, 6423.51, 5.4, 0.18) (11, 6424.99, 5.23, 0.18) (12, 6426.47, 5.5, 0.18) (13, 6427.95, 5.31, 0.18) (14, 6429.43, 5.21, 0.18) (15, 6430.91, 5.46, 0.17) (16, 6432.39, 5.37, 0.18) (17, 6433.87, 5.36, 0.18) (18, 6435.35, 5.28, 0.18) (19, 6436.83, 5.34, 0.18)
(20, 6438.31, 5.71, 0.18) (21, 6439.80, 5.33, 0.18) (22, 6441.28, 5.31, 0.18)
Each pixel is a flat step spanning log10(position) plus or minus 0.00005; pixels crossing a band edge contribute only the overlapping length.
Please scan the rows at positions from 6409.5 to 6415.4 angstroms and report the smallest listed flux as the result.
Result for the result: 4.23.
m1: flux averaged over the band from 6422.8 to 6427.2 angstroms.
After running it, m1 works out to 5.37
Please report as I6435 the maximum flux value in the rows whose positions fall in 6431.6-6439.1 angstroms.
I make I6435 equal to 5.71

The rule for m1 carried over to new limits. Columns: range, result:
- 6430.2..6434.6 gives 5.4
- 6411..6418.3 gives 4.59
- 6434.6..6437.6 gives 5.32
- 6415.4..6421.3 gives 4.83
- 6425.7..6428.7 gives 5.4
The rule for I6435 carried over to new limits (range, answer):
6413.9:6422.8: 4.99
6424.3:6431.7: 5.5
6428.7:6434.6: 5.46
